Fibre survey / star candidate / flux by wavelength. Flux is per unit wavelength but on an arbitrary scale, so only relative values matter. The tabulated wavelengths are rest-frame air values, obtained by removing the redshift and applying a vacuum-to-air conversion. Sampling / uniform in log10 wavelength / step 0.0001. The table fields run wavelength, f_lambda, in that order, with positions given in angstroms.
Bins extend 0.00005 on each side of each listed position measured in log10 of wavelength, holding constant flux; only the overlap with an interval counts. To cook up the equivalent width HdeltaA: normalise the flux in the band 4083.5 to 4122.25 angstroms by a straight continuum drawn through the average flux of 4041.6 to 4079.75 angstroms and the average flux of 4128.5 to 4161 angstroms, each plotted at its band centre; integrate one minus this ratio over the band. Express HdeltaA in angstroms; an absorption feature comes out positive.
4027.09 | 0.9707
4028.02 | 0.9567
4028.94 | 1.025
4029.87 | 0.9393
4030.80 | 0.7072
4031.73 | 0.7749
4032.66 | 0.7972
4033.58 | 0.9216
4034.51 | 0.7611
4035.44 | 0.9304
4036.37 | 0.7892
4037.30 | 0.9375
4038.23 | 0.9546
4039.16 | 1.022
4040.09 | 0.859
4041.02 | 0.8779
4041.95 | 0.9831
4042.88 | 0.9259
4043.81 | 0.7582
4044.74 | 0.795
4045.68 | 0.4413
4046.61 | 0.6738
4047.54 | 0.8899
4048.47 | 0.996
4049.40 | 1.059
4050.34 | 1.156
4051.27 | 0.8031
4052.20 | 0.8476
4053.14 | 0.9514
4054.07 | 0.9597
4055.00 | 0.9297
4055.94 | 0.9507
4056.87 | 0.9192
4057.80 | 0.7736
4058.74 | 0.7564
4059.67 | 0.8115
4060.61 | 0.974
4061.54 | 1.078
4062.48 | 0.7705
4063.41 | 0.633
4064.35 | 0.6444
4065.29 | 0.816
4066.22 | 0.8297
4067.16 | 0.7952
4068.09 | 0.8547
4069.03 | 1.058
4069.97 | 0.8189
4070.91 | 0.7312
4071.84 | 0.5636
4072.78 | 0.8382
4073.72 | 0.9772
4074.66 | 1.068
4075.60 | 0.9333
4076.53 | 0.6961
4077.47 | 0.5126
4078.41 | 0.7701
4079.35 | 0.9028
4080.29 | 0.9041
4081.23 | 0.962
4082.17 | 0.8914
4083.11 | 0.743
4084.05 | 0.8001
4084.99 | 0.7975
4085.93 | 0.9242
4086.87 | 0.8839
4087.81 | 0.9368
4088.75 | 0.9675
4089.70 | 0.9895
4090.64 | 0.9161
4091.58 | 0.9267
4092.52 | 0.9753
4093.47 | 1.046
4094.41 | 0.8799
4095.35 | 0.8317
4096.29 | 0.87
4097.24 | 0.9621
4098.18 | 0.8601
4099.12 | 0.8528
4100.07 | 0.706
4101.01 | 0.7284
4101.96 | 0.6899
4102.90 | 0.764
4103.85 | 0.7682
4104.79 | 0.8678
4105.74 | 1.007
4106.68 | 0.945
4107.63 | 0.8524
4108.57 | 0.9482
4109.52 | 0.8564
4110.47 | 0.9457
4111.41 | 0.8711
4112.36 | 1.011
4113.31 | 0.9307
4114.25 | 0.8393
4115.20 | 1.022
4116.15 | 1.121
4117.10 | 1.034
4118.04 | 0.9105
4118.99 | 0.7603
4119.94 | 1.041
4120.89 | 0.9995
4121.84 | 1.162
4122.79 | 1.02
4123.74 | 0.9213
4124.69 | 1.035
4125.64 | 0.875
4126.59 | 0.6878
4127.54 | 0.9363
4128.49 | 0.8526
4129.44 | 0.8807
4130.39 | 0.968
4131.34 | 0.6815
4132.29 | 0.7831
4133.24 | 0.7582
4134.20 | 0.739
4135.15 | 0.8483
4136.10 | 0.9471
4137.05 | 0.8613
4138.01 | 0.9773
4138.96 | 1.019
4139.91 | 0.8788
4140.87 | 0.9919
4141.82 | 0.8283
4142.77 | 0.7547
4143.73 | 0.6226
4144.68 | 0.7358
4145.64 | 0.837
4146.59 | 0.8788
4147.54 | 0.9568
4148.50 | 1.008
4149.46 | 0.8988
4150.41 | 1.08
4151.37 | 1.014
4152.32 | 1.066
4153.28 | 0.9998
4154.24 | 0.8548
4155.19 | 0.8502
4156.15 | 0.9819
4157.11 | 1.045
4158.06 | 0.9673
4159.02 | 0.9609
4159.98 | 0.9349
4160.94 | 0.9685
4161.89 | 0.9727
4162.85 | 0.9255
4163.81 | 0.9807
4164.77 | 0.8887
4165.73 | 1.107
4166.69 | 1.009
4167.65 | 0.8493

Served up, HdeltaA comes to -1.6 angstroms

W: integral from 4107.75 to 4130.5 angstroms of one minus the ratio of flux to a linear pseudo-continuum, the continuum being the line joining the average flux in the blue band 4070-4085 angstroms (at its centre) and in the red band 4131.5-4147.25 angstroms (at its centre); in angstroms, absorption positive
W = -3.0 angstroms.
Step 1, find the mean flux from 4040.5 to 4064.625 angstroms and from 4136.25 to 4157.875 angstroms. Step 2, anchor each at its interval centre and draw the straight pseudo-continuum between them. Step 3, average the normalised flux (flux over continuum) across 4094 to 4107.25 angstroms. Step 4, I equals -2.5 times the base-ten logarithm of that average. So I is 0.07 mag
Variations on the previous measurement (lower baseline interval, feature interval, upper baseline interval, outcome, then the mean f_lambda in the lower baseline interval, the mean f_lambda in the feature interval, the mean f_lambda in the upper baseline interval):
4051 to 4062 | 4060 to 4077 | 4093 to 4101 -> 0.065 mag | 0.898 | 0.838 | 0.868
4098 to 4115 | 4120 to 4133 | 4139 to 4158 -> -0.029 mag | 0.861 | 0.91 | 0.914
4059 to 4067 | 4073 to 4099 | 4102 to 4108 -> -0.060 mag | 0.817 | 0.885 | 0.855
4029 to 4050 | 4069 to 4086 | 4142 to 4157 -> 0.059 mag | 0.859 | 0.829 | 0.905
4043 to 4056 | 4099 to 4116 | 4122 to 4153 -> 0.014 mag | 0.871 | 0.872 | 0.889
